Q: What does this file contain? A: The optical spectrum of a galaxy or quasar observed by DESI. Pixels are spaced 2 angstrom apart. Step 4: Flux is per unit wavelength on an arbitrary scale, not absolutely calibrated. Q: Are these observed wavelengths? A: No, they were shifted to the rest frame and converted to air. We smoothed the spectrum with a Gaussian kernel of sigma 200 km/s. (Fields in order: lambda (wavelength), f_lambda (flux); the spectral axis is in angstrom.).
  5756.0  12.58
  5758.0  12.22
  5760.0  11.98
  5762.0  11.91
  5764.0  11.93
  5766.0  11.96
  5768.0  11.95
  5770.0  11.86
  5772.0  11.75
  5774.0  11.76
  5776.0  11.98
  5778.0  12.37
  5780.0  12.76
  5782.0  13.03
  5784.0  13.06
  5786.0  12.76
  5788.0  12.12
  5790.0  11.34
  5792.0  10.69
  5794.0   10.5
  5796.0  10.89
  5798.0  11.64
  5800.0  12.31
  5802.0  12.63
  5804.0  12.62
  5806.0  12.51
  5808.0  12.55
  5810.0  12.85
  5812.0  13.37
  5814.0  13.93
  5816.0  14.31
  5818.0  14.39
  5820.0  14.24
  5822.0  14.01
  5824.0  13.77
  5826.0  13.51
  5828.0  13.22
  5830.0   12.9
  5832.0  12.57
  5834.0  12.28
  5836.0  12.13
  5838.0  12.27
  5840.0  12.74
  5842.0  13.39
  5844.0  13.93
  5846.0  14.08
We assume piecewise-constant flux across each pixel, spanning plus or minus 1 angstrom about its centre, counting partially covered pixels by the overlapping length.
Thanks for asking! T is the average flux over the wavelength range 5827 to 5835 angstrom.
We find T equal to 12.7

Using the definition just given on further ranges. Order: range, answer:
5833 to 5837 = 12.2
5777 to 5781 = 12.6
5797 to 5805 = 12.3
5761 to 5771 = 11.9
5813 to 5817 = 14.1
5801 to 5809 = 12.6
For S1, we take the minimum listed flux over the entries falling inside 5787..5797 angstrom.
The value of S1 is 10.5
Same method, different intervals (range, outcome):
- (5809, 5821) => 12.85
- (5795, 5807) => 10.89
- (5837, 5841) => 12.27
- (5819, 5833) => 12.57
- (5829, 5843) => 12.13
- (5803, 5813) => 12.51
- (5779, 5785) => 12.76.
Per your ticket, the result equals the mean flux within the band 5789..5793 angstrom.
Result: 11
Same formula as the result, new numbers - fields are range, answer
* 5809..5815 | 13.4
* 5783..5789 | 12.6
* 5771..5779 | 12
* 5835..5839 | 12.2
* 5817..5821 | 14.3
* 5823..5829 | 13.5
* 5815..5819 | 14.4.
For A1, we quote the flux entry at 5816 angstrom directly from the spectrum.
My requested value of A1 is 14.31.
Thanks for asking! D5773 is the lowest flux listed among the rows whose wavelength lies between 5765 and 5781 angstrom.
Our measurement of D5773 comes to 11.75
